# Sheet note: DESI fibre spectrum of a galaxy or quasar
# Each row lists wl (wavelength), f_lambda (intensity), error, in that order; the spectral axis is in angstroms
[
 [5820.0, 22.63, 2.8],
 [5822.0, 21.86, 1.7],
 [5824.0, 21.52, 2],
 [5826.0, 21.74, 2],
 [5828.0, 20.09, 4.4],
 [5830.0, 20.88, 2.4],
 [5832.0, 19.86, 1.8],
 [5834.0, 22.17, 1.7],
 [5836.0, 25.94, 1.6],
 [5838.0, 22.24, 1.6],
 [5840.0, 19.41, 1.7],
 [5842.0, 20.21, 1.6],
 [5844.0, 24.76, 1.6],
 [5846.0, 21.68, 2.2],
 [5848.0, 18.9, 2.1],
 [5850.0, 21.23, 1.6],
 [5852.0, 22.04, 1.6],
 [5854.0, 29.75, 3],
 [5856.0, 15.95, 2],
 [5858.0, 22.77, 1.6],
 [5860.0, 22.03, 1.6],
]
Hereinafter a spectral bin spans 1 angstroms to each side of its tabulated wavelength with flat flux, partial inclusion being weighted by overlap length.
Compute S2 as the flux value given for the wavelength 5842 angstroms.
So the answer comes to 20.21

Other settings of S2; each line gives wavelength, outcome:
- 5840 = 19.41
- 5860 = 22.03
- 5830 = 20.88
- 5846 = 21.68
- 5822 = 21.86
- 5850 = 21.23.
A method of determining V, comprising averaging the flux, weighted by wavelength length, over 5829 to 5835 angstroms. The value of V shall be 21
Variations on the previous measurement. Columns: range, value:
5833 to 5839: 23.4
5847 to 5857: 21.6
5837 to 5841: 20.8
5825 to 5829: 20.9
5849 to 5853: 21.6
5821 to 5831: 21.2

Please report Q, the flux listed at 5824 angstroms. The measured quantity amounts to 21.52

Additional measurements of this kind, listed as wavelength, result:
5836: 25.94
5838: 22.24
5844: 24.76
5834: 22.17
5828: 20.09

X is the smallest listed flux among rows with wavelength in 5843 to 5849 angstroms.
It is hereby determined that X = 18.9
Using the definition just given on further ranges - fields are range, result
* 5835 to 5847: 19.41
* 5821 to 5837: 19.86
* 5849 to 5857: 15.95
